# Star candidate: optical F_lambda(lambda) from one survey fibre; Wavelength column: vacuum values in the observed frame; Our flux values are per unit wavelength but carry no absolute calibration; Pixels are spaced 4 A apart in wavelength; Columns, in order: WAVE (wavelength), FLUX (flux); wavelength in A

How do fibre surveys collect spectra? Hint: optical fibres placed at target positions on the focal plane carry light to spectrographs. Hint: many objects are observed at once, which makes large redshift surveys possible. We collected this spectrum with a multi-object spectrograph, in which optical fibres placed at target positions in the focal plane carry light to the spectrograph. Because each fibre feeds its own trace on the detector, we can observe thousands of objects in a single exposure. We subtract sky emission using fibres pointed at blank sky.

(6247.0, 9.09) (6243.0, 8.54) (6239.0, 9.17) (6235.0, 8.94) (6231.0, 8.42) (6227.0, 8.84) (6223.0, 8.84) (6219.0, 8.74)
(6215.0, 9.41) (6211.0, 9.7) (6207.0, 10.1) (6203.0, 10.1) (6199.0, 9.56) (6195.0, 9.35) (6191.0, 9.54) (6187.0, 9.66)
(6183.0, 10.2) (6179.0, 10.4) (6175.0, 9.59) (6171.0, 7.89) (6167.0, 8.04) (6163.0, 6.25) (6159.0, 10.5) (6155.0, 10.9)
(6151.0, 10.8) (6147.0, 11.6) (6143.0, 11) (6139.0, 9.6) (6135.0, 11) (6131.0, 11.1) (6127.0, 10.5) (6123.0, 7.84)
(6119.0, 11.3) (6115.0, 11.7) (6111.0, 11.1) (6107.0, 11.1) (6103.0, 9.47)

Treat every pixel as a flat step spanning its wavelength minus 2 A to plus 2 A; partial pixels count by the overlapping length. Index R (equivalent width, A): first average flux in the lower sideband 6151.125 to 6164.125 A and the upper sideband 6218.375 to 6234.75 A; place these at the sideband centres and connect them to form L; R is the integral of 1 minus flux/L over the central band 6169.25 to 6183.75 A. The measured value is -0.2 A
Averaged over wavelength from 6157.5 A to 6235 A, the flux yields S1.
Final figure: 9.2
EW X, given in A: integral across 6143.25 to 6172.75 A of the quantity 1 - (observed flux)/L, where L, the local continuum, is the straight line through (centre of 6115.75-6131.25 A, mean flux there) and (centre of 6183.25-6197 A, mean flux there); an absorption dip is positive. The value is 1.11 A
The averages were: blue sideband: 10.2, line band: 9.53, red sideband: 9.6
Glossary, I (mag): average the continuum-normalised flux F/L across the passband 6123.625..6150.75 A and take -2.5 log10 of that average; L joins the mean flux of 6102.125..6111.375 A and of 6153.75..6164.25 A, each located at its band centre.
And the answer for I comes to -0.09 mag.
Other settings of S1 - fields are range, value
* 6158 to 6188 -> 9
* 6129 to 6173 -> 9.88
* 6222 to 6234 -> 8.71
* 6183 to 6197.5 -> 9.61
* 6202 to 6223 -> 9.51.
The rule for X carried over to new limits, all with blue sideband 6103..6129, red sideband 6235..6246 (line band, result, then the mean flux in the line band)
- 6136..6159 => -1.5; 10.8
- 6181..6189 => -0.3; 9.93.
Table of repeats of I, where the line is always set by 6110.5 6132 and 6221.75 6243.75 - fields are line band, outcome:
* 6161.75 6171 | 0.31 mag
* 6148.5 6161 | -0.08 mag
